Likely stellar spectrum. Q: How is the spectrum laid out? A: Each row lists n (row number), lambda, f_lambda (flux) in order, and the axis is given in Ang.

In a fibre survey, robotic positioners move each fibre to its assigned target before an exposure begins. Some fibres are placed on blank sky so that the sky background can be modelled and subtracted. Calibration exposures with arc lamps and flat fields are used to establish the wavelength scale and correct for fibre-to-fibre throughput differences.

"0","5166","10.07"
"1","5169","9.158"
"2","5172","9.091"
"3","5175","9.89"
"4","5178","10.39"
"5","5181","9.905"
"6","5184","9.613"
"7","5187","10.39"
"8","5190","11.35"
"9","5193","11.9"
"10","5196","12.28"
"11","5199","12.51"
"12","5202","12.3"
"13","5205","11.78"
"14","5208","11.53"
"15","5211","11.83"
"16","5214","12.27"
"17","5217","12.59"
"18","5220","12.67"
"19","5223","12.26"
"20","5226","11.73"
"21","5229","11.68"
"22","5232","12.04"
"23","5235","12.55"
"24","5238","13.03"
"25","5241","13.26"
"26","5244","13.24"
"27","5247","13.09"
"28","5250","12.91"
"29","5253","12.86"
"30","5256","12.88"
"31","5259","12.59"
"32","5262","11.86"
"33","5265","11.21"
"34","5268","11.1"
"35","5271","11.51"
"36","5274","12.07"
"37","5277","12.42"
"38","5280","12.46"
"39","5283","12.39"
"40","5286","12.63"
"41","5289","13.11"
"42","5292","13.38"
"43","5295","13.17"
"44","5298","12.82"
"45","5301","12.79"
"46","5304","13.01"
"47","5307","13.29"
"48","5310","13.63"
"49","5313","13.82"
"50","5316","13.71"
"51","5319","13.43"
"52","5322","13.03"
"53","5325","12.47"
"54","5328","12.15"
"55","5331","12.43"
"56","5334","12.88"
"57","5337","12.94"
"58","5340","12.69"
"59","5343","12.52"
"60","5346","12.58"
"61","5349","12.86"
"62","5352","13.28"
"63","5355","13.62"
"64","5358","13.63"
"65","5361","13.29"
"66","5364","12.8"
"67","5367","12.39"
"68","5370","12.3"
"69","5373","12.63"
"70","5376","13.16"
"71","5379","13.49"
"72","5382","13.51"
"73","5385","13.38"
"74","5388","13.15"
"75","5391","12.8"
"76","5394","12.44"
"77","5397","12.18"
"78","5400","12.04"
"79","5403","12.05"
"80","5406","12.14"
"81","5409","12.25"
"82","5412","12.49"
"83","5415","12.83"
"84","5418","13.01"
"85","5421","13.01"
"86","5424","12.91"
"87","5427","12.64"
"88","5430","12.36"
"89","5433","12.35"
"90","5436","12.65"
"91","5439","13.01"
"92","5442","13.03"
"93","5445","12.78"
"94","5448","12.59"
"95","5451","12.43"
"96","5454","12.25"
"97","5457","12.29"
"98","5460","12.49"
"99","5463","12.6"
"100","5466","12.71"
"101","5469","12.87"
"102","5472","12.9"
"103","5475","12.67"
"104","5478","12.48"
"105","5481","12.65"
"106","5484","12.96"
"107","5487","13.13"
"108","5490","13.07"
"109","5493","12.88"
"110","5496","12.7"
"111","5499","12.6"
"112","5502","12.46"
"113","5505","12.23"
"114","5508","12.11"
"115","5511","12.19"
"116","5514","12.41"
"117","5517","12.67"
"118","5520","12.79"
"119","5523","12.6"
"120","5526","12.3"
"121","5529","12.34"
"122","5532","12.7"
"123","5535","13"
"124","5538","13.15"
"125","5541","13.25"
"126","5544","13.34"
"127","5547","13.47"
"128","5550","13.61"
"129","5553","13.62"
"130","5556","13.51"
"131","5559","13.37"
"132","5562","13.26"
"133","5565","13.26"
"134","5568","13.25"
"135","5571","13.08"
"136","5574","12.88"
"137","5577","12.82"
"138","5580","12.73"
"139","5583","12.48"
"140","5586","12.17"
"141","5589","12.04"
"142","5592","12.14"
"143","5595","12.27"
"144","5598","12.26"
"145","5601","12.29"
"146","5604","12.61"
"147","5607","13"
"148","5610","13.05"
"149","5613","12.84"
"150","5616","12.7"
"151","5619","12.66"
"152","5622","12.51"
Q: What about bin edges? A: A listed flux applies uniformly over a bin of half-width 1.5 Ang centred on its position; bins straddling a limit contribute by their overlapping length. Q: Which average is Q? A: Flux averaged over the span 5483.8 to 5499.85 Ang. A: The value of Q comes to 12.9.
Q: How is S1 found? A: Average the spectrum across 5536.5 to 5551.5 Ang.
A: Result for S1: 13.4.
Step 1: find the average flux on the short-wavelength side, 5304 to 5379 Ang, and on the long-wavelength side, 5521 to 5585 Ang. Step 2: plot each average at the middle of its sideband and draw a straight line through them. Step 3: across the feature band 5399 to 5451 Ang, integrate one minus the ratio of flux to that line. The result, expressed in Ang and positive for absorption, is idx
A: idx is 1.7 Ang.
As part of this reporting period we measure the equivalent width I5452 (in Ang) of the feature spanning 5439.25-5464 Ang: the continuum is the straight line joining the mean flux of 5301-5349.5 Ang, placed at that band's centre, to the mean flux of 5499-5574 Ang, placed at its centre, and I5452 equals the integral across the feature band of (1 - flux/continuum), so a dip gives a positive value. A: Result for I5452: 0.7 Ang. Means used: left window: 13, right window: 12.9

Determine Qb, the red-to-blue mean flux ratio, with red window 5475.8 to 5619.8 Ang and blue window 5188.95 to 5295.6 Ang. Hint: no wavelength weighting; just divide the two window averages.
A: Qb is 1.04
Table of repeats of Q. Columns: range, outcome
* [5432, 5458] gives 12.6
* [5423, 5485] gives 12.6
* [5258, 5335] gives 12.7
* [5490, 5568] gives 12.9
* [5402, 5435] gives 12.6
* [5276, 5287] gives 12.5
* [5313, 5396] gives 13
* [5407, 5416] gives 12.5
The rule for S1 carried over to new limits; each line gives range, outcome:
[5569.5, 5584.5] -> 12.8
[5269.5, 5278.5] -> 12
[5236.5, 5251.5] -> 13.1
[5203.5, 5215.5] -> 11.9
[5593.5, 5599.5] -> 12.3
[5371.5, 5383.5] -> 13.2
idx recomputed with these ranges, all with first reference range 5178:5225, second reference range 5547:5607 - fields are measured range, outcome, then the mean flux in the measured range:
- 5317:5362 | -3.1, 12.9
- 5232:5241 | -0.8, 12.7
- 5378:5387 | -0.9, 13.4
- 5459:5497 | -0.8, 12.8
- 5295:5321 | -2.9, 13.3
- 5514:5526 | 0.1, 12.6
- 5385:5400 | -0.5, 12.7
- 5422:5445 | -0.6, 12.7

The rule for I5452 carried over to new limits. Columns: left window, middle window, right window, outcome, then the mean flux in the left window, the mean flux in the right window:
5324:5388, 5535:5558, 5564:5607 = -1.35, 12.9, 12.6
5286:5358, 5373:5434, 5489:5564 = 1.20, 13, 12.9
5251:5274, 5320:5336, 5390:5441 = -0.50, 12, 12.5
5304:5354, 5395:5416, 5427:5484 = 0.82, 13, 12.6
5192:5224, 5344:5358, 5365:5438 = -0.64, 12.2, 12.7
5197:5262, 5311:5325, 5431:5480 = -0.98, 12.4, 12.6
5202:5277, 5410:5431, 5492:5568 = -0.16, 12.3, 12.9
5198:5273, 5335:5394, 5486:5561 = -2.07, 12.3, 12.9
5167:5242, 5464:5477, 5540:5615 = -0.28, 11.5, 12.9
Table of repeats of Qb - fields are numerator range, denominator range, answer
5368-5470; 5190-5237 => 1.05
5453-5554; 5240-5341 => 1.00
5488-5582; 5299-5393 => 0.99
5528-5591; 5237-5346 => 1.02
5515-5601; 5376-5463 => 1.01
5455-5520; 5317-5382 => 0.98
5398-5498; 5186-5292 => 1.03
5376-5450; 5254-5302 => 1.03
